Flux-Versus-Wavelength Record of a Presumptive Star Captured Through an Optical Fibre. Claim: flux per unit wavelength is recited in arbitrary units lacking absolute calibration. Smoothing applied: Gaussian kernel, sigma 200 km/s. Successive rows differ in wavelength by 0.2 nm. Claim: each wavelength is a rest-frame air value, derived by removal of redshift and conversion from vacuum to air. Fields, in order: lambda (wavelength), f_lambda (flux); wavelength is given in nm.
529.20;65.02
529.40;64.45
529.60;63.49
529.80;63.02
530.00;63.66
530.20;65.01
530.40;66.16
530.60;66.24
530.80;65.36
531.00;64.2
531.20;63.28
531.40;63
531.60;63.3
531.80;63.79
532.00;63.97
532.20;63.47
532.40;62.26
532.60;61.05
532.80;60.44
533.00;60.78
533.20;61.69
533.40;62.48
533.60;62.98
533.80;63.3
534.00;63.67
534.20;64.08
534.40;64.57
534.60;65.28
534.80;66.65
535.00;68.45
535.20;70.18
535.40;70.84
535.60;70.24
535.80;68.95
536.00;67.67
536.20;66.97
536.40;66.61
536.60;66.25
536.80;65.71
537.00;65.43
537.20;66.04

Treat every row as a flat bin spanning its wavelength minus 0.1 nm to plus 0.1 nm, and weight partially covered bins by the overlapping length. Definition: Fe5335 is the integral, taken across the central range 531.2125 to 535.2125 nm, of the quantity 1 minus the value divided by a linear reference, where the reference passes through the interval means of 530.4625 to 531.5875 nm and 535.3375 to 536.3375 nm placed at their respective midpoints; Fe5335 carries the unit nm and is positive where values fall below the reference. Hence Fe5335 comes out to 0.167 nm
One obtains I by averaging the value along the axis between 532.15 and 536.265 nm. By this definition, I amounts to 65.1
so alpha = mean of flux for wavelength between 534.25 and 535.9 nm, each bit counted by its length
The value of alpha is 68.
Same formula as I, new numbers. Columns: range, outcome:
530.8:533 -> 62.9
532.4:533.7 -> 61.6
